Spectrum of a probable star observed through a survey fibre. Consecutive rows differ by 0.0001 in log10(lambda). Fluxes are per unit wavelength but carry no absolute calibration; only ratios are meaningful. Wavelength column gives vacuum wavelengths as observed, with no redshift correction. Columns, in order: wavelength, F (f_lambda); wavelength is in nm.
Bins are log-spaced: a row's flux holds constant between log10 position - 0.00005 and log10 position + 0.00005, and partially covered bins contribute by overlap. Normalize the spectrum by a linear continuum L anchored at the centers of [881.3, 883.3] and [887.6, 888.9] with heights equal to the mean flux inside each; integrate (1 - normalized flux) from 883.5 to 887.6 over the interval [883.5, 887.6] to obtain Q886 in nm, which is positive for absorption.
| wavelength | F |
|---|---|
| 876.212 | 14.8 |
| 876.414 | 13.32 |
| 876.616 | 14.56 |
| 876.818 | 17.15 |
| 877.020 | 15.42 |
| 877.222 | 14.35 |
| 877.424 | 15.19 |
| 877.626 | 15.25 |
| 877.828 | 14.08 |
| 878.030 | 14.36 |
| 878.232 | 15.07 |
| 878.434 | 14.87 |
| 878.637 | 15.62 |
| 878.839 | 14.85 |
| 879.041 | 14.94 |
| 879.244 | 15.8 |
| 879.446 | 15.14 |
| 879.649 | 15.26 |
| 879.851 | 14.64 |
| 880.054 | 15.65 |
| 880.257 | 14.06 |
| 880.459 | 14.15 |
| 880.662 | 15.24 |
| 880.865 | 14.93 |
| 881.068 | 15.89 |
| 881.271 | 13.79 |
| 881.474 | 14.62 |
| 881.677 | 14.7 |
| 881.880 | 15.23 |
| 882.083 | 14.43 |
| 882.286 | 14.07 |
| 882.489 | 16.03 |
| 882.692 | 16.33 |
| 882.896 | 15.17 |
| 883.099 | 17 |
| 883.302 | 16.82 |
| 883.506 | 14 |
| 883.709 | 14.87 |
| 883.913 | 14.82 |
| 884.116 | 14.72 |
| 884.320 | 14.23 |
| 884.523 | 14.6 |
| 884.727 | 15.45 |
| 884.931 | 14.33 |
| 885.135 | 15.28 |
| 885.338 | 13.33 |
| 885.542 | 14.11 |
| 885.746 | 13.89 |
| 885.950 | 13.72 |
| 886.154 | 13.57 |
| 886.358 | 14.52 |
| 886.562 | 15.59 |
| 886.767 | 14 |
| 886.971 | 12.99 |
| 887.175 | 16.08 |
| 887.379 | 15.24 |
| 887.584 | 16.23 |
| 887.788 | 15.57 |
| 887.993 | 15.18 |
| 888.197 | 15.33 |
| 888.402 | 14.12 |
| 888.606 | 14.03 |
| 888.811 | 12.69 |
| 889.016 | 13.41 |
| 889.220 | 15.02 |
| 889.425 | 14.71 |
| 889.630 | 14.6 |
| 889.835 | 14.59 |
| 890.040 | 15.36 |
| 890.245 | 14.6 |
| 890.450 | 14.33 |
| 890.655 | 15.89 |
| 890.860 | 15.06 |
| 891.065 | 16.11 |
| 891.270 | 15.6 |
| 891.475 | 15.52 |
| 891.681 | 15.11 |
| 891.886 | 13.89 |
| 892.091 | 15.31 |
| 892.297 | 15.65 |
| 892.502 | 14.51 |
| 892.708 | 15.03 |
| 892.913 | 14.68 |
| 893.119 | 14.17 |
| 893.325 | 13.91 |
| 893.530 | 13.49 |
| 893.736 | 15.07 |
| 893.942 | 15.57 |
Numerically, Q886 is 0.111 nm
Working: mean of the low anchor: 15.3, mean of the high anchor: 14.6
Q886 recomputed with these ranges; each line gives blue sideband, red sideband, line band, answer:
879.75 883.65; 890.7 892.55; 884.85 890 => 0.231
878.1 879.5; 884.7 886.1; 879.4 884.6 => -0.110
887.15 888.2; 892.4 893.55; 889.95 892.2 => -0.055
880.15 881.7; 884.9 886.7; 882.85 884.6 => -0.086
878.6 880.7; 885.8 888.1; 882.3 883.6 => -0.077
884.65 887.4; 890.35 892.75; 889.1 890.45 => 0.015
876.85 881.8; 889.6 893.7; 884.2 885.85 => 0.056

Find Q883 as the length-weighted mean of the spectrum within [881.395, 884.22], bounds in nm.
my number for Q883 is 15.2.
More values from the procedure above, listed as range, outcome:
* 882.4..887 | 14.8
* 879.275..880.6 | 14.9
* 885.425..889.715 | 14.5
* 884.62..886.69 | 14.4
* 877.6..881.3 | 14.9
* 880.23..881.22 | 14.9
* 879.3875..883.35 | 15.1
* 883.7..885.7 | 14.5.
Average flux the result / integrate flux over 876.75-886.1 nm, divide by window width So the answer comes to 14.9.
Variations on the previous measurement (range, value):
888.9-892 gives 14.9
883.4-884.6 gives 14.5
